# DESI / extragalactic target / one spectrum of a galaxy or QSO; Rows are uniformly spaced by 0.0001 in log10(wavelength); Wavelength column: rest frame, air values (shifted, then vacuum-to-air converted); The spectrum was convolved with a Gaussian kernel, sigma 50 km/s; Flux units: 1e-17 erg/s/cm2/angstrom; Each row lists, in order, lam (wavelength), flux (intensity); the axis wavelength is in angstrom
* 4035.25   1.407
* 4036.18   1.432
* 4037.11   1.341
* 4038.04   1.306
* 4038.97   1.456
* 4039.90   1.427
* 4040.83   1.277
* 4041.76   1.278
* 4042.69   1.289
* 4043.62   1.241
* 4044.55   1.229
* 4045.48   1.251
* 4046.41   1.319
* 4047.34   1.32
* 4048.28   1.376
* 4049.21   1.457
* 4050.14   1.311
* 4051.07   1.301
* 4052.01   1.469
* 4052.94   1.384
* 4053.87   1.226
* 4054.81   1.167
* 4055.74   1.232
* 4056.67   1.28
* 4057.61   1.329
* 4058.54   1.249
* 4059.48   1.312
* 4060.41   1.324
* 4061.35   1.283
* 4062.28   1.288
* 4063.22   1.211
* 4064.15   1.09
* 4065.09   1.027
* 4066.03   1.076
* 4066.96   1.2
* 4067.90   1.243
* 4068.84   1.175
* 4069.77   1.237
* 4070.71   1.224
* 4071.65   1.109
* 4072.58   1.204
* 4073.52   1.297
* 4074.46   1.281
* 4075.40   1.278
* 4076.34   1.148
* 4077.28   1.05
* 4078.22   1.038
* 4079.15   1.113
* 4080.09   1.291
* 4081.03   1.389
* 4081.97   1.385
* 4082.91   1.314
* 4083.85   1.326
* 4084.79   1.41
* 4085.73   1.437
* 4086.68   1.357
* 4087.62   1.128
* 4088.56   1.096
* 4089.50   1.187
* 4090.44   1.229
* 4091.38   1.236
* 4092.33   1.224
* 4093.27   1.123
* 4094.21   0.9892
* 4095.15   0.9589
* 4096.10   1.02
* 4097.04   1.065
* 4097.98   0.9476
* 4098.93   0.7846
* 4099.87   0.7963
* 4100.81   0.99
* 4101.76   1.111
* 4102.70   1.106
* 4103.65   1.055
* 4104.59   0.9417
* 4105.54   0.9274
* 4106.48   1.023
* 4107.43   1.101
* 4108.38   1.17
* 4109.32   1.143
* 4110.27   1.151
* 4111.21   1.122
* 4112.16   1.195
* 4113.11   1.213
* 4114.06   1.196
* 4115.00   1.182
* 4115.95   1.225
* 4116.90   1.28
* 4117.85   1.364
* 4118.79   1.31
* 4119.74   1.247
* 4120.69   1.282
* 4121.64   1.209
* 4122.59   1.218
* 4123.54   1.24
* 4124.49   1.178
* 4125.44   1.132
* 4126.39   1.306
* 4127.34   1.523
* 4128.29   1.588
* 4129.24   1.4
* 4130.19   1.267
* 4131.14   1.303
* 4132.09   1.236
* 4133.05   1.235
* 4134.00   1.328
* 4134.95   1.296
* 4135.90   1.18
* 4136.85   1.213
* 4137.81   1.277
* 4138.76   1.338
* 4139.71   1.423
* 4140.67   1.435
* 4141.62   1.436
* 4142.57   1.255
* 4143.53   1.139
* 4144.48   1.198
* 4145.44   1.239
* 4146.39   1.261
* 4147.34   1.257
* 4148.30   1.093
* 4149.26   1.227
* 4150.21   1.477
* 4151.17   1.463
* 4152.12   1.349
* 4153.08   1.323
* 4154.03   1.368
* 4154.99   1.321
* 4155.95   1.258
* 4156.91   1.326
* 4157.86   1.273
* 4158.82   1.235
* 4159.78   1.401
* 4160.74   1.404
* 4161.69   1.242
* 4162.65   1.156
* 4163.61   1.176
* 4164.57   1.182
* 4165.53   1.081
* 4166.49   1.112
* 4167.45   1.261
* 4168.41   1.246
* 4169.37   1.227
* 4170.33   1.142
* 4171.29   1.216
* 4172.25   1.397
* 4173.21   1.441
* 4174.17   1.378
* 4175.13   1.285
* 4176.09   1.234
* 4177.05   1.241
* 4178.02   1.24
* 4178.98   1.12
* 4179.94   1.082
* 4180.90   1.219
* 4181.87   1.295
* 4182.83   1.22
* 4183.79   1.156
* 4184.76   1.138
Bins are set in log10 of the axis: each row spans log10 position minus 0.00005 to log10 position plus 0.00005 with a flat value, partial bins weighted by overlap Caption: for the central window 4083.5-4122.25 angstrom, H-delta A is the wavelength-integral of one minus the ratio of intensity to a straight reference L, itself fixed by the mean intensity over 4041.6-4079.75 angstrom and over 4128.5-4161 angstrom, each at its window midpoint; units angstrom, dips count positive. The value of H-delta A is 3.9 angstrom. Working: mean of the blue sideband 1.24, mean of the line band 1.14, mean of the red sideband 1.3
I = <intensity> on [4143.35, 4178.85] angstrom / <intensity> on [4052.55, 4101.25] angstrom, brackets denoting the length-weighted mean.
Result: 1.1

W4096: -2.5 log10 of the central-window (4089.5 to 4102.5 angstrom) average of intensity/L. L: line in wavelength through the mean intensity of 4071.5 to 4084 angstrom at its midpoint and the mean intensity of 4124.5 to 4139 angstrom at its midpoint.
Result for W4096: 0.20 mag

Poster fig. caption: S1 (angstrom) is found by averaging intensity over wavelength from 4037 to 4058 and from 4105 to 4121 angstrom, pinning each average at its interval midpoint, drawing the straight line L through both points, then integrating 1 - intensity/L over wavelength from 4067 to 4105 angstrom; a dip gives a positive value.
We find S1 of 2.5 angstrom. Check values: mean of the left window 1.32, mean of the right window 1.18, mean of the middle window 1.16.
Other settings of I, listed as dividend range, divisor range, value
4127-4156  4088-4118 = 1.20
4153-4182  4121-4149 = 0.98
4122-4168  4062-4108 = 1.12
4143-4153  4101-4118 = 1.12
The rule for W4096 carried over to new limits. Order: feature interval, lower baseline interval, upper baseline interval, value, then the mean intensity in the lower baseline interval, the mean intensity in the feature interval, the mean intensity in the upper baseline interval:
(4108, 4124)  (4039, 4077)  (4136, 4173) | 0.04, 1.26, 1.22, 1.27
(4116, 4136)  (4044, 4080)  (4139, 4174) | -0.02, 1.24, 1.29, 1.28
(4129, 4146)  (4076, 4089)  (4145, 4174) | -0.02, 1.25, 1.29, 1.27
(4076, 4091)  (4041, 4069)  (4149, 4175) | 0.02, 1.27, 1.24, 1.29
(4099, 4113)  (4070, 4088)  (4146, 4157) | 0.20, 1.25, 1.06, 1.31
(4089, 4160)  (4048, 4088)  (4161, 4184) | 0.02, 1.26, 1.21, 1.23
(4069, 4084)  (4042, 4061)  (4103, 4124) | 0.02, 1.3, 1.23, 1.17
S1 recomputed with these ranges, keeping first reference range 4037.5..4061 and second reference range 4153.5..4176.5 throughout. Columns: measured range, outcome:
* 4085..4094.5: 0.6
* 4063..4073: 1.1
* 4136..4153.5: -0.3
